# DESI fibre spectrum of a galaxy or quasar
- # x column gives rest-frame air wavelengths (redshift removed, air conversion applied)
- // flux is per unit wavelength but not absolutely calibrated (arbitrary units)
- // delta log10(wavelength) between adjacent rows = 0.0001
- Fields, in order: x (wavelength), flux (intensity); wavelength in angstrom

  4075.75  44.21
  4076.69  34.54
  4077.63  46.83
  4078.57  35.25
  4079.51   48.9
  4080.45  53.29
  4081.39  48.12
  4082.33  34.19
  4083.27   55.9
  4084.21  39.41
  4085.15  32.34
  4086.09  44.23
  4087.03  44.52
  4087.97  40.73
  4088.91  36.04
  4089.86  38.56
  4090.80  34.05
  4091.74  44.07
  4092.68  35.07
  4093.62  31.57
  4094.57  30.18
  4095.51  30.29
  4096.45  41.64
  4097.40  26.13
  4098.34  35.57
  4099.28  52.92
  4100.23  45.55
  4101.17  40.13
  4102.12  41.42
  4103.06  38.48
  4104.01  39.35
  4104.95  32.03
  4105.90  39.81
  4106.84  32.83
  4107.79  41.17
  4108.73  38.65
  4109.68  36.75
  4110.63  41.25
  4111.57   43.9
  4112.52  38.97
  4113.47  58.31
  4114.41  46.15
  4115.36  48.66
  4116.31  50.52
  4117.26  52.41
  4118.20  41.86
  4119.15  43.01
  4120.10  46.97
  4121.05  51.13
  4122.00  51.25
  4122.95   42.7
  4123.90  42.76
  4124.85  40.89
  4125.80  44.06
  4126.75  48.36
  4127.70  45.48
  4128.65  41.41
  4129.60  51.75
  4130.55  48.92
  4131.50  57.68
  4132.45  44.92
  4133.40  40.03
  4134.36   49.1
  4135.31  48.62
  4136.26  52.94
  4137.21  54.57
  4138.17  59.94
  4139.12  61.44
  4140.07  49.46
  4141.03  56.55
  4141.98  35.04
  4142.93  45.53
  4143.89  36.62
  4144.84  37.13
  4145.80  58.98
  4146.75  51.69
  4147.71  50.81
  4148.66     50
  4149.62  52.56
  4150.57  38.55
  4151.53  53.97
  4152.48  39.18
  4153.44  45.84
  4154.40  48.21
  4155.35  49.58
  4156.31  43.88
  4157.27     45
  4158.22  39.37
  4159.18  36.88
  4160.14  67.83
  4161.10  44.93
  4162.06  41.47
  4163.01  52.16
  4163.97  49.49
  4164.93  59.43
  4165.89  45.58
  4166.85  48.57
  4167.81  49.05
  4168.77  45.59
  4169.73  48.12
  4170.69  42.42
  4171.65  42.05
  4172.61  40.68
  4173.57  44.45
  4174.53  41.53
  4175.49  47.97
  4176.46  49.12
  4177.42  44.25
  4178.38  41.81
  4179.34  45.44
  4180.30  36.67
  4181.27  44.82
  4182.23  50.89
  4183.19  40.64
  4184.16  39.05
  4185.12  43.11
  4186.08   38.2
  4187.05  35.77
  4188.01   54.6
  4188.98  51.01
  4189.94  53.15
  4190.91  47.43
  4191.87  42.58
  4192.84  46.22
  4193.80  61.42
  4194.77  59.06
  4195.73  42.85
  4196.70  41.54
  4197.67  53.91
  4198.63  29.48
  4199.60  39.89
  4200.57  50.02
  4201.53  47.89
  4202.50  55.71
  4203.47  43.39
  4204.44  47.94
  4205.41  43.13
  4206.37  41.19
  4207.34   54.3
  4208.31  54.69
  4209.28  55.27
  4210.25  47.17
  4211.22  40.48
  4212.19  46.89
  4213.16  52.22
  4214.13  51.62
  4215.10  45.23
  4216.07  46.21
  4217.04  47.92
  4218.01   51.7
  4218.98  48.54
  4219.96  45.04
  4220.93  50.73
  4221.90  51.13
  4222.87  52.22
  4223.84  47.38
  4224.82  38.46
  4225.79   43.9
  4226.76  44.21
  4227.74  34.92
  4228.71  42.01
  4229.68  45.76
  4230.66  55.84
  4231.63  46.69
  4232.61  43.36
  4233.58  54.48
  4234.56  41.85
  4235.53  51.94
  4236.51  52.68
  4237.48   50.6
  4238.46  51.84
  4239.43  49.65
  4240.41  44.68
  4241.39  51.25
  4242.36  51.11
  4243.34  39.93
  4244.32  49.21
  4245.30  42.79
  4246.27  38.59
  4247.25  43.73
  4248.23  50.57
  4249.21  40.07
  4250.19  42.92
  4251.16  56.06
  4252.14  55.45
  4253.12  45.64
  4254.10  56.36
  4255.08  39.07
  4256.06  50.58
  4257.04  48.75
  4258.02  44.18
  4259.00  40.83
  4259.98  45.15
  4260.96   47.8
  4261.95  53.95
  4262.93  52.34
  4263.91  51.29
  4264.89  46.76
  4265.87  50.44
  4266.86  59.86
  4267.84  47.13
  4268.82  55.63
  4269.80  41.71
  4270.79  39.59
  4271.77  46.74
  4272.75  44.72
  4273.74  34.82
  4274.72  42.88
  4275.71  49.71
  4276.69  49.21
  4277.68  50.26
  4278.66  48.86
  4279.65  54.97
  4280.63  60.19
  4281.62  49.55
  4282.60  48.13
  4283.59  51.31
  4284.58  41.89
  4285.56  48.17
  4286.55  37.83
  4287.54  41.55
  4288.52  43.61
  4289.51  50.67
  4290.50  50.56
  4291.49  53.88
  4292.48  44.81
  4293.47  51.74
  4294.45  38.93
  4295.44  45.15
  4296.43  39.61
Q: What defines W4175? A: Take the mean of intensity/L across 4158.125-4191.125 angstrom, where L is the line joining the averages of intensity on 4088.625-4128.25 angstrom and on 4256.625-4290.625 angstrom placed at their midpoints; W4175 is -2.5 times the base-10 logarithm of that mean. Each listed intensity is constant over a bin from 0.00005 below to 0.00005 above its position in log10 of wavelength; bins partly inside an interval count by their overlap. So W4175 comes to -0.05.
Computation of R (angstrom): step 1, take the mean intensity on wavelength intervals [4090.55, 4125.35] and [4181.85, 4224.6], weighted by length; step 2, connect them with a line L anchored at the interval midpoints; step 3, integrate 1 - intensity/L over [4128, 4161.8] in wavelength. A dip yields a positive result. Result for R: -3.5 angstrom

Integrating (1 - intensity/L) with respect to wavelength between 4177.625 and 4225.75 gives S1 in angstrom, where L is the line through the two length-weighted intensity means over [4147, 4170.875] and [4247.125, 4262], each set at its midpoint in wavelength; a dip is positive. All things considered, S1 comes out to 0.7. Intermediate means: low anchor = 47.6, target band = 46.8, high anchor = 47.5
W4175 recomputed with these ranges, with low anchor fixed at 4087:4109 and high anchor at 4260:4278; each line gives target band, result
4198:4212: -0.06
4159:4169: -0.19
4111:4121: -0.21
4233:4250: -0.02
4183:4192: -0.04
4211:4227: -0.06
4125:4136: -0.19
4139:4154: -0.17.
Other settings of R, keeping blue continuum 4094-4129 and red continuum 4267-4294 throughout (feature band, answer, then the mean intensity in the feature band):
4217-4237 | -0.6 angstrom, 47.2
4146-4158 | -1.1 angstrom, 47.6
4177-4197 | -0.5 angstrom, 45.8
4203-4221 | -1.0 angstrom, 48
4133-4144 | -1.7 angstrom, 49.6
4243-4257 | 0.0 angstrom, 46.6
